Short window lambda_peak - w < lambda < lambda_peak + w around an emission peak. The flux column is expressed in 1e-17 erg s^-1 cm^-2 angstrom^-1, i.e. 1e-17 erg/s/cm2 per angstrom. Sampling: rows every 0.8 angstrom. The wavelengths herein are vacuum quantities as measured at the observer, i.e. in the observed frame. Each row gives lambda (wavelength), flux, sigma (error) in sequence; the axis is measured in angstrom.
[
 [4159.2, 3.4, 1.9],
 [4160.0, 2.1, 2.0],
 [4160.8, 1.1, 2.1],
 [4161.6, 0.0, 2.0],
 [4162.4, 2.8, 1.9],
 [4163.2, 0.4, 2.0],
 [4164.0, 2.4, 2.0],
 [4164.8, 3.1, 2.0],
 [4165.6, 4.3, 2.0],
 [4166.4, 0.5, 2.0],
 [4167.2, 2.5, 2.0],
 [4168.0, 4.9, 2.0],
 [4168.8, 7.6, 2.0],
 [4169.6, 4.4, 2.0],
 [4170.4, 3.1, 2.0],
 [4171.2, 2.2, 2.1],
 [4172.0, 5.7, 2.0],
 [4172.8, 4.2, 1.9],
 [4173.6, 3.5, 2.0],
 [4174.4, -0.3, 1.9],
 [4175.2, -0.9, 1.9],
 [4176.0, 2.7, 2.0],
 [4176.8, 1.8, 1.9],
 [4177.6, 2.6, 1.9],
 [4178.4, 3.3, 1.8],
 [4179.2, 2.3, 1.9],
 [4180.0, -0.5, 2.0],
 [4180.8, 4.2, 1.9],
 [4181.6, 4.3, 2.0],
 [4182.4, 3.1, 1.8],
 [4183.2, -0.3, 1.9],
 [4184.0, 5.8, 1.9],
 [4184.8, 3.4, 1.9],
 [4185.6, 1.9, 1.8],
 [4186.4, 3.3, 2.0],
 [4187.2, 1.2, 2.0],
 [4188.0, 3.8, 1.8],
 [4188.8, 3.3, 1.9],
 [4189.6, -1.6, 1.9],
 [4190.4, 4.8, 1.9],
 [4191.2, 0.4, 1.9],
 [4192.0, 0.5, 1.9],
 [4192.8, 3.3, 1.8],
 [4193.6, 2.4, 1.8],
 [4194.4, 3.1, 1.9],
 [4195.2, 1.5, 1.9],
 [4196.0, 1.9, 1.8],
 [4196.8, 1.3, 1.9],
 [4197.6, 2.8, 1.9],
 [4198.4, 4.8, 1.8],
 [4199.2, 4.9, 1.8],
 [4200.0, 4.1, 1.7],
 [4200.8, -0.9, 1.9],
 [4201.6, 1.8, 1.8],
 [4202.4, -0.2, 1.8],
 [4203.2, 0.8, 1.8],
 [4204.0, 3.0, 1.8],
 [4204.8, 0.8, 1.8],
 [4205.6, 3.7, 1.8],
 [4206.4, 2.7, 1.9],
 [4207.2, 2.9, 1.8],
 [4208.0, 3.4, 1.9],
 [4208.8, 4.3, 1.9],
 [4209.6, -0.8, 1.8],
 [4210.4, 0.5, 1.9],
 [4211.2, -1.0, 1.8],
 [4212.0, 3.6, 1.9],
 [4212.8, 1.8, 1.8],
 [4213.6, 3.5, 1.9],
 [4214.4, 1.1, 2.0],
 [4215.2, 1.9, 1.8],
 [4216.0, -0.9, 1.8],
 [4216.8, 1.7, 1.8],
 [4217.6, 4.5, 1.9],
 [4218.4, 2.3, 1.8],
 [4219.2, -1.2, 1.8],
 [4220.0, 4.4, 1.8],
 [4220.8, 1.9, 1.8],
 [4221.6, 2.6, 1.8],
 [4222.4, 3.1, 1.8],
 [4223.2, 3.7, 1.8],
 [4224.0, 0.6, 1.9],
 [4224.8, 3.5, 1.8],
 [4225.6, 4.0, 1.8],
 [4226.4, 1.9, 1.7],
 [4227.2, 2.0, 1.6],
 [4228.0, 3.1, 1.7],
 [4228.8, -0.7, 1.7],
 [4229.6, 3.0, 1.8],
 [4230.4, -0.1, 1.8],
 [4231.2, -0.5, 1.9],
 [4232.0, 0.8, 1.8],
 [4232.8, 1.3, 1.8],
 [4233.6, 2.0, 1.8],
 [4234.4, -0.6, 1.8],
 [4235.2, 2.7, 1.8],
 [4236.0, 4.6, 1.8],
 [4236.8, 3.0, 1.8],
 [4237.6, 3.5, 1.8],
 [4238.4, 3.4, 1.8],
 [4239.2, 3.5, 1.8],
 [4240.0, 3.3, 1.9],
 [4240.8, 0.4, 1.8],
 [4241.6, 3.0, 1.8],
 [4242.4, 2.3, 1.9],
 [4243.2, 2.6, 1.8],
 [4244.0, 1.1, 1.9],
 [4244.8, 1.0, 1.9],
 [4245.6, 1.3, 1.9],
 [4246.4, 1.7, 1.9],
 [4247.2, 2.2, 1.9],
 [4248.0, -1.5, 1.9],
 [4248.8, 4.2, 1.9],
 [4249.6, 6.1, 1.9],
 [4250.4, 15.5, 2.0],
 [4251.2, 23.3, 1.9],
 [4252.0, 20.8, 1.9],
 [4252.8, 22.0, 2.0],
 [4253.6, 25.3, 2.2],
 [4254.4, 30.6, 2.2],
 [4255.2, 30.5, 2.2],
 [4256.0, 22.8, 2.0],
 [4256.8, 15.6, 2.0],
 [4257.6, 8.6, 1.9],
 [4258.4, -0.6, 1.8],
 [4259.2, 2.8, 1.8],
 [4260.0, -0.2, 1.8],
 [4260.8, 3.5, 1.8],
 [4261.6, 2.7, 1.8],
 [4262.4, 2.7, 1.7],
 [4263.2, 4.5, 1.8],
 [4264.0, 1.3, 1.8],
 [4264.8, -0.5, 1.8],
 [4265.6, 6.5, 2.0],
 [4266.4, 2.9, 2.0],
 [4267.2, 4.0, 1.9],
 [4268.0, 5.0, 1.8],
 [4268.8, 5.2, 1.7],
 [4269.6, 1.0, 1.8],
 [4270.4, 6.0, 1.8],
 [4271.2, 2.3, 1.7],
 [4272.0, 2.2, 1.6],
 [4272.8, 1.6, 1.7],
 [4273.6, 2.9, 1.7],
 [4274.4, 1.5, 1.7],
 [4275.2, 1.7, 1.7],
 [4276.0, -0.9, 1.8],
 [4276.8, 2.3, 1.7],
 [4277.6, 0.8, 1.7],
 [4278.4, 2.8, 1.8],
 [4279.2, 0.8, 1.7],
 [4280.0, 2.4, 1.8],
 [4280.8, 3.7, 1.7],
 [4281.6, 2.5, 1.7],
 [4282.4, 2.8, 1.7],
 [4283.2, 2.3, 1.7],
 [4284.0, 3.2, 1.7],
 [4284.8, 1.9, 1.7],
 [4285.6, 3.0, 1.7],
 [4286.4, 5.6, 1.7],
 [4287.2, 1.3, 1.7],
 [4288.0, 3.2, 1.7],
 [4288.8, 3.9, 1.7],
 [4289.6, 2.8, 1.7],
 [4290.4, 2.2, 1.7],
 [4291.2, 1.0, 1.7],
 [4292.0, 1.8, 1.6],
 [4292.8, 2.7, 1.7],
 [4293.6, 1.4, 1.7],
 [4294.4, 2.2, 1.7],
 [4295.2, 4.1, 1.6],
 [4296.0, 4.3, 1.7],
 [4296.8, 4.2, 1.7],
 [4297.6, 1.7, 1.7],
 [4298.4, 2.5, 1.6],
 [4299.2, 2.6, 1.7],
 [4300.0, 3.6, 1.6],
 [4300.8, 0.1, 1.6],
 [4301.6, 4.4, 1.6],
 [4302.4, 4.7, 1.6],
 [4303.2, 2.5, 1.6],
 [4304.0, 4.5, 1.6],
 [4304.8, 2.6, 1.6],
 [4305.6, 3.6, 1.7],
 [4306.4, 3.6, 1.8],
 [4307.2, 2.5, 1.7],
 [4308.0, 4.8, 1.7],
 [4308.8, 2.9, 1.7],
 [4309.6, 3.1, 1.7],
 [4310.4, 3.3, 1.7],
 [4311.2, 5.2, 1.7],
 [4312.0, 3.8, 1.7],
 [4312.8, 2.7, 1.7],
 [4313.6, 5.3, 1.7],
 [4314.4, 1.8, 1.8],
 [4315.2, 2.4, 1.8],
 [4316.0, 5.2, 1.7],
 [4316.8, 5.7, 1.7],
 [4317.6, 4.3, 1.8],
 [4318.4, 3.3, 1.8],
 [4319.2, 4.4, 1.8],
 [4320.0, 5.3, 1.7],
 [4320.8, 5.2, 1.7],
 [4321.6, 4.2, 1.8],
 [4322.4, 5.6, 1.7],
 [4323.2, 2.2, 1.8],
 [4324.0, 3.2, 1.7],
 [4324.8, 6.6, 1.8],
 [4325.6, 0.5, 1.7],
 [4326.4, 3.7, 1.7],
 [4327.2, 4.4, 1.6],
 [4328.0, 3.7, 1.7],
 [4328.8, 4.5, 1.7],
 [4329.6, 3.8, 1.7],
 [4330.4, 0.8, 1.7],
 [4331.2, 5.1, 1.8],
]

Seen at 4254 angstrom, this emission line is [O II]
